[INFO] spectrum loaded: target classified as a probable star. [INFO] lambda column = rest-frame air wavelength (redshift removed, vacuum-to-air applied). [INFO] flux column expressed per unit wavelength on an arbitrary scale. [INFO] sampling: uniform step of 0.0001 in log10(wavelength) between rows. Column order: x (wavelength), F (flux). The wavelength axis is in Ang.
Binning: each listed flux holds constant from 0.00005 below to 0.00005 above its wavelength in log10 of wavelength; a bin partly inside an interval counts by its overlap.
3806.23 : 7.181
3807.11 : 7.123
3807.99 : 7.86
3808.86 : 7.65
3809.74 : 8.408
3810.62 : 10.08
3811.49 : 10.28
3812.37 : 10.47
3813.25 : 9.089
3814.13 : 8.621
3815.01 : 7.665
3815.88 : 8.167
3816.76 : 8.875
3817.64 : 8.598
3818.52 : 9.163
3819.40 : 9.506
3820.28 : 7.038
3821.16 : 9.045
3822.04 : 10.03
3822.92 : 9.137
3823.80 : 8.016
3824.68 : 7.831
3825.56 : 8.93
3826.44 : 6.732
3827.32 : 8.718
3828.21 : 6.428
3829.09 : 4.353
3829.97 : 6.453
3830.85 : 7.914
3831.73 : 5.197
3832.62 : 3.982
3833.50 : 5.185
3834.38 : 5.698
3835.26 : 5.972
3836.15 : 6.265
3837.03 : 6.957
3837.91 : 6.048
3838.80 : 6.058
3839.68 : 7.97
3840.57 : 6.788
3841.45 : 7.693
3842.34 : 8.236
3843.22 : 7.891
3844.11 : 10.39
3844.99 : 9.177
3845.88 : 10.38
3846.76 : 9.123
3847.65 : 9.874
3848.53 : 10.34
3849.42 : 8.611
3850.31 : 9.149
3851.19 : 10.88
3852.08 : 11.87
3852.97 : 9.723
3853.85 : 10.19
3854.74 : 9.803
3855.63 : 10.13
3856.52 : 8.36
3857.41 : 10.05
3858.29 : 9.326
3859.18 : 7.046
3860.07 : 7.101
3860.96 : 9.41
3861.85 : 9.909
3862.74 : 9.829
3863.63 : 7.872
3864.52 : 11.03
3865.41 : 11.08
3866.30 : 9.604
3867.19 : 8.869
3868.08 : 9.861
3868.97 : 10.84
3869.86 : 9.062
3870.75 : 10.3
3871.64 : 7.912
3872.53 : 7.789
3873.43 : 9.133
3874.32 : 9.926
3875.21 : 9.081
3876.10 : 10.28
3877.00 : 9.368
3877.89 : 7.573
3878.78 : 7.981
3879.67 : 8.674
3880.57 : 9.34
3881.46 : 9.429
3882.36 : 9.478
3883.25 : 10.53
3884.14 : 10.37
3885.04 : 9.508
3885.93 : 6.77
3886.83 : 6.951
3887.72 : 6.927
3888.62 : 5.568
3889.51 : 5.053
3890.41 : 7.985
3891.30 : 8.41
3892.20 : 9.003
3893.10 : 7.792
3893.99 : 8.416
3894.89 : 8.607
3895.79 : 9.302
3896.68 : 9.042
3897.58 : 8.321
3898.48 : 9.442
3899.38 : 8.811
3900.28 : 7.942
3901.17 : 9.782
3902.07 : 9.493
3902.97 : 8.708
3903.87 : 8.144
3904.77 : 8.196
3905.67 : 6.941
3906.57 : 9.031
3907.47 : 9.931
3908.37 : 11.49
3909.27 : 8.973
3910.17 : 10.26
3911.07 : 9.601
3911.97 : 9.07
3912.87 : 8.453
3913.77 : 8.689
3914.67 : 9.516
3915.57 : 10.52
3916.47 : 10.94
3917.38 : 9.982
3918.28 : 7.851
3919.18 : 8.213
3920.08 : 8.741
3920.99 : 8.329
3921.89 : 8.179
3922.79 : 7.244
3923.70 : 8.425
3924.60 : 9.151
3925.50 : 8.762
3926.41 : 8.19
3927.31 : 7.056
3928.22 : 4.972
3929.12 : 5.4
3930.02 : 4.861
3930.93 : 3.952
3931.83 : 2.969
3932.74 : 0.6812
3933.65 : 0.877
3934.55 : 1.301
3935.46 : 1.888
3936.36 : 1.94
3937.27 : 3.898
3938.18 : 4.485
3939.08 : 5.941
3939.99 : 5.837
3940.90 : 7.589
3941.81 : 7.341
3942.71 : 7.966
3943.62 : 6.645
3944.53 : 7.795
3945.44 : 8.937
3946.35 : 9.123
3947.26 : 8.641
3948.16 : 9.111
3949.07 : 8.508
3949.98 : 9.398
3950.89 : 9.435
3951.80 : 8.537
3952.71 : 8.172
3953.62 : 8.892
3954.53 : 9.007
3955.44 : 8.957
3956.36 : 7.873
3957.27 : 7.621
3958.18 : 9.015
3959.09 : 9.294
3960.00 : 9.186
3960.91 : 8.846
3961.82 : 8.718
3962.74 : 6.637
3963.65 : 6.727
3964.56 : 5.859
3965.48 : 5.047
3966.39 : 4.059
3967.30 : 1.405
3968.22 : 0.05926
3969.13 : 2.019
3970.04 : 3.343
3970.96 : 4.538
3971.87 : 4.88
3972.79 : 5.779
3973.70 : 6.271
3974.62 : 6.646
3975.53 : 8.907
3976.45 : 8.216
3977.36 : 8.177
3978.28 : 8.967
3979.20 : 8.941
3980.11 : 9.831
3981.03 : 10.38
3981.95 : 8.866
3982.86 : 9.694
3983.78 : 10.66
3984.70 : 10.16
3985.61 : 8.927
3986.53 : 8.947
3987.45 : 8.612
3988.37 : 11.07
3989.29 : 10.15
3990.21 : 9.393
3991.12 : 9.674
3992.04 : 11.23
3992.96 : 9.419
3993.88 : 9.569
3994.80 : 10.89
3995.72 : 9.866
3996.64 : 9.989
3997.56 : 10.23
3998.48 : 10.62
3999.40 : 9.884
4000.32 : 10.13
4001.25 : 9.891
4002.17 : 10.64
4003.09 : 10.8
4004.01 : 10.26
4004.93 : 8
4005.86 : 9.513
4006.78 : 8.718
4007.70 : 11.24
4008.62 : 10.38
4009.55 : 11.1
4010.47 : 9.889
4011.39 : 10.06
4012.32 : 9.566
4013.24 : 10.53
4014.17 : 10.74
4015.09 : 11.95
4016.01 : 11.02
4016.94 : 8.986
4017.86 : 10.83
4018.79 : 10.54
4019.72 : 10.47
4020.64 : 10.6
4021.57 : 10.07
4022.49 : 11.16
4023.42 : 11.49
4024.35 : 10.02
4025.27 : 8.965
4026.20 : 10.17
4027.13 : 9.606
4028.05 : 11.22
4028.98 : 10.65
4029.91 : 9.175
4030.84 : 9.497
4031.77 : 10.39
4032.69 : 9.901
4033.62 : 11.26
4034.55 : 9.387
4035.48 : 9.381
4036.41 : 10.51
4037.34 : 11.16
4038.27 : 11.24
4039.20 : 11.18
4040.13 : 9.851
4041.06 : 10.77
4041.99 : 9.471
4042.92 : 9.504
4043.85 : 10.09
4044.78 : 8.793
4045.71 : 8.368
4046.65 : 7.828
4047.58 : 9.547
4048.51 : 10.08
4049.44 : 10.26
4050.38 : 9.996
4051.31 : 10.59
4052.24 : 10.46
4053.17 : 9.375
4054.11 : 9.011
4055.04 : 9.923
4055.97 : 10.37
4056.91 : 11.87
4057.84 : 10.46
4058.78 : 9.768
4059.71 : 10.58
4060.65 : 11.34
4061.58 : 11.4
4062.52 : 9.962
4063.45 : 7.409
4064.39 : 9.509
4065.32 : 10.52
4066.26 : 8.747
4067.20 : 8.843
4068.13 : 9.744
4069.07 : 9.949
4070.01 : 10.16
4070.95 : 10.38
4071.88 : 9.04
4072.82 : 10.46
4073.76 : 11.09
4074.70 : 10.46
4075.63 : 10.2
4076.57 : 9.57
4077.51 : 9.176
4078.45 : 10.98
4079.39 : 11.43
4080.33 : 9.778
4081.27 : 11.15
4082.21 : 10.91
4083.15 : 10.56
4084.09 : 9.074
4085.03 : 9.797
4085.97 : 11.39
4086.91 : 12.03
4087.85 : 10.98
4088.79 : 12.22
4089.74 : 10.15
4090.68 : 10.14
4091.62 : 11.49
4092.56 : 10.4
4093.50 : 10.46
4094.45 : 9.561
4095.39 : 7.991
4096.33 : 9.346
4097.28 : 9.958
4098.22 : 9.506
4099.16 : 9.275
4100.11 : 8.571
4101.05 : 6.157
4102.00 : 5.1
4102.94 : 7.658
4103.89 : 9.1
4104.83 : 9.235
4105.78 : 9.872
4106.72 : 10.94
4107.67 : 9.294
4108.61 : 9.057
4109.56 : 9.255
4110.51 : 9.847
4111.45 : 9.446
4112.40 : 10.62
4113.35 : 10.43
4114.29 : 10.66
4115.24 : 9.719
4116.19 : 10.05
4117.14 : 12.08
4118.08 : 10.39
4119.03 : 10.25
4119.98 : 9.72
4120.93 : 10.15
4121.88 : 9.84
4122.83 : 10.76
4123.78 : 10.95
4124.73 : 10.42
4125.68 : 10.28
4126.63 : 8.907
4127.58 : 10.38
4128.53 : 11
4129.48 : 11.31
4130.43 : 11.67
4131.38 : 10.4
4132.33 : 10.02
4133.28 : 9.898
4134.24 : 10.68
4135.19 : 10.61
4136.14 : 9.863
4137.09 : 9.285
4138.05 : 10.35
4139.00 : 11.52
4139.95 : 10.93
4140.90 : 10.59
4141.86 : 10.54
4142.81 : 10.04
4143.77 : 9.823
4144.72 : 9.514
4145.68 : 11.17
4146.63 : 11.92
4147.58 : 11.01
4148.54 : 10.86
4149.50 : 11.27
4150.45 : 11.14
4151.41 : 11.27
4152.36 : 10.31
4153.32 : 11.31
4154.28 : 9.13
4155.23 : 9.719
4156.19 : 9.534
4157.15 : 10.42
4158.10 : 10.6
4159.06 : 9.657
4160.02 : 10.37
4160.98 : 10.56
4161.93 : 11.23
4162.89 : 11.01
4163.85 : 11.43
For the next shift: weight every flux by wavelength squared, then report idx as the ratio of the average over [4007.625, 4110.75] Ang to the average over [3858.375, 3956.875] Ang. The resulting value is 1.34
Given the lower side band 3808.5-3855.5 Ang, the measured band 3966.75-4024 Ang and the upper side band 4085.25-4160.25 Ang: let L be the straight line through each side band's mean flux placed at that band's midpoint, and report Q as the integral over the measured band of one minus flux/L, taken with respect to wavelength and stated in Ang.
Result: 1.4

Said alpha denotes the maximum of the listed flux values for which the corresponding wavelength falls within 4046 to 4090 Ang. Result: 12.22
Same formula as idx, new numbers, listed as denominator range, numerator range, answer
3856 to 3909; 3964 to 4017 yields 1.04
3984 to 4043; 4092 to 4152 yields 1.04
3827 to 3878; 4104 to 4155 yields 1.40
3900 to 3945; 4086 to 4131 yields 1.51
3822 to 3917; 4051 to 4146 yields 1.31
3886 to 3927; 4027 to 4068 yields 1.24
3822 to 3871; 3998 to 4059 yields 1.32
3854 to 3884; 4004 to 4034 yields 1.19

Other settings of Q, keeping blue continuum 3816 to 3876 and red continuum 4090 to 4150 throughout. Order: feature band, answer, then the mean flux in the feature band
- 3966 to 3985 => 5.2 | 6.74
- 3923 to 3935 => 5.1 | 5.16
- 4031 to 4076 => -1.6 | 10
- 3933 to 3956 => 5.8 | 6.76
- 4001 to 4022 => -1.8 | 10.3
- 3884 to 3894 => 1.3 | 7.62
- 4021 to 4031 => -0.7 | 10.2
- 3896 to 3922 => -0.6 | 9.07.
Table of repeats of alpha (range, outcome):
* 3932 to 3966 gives 9.435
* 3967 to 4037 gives 11.95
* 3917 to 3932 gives 9.982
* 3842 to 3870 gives 11.87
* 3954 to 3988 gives 10.66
